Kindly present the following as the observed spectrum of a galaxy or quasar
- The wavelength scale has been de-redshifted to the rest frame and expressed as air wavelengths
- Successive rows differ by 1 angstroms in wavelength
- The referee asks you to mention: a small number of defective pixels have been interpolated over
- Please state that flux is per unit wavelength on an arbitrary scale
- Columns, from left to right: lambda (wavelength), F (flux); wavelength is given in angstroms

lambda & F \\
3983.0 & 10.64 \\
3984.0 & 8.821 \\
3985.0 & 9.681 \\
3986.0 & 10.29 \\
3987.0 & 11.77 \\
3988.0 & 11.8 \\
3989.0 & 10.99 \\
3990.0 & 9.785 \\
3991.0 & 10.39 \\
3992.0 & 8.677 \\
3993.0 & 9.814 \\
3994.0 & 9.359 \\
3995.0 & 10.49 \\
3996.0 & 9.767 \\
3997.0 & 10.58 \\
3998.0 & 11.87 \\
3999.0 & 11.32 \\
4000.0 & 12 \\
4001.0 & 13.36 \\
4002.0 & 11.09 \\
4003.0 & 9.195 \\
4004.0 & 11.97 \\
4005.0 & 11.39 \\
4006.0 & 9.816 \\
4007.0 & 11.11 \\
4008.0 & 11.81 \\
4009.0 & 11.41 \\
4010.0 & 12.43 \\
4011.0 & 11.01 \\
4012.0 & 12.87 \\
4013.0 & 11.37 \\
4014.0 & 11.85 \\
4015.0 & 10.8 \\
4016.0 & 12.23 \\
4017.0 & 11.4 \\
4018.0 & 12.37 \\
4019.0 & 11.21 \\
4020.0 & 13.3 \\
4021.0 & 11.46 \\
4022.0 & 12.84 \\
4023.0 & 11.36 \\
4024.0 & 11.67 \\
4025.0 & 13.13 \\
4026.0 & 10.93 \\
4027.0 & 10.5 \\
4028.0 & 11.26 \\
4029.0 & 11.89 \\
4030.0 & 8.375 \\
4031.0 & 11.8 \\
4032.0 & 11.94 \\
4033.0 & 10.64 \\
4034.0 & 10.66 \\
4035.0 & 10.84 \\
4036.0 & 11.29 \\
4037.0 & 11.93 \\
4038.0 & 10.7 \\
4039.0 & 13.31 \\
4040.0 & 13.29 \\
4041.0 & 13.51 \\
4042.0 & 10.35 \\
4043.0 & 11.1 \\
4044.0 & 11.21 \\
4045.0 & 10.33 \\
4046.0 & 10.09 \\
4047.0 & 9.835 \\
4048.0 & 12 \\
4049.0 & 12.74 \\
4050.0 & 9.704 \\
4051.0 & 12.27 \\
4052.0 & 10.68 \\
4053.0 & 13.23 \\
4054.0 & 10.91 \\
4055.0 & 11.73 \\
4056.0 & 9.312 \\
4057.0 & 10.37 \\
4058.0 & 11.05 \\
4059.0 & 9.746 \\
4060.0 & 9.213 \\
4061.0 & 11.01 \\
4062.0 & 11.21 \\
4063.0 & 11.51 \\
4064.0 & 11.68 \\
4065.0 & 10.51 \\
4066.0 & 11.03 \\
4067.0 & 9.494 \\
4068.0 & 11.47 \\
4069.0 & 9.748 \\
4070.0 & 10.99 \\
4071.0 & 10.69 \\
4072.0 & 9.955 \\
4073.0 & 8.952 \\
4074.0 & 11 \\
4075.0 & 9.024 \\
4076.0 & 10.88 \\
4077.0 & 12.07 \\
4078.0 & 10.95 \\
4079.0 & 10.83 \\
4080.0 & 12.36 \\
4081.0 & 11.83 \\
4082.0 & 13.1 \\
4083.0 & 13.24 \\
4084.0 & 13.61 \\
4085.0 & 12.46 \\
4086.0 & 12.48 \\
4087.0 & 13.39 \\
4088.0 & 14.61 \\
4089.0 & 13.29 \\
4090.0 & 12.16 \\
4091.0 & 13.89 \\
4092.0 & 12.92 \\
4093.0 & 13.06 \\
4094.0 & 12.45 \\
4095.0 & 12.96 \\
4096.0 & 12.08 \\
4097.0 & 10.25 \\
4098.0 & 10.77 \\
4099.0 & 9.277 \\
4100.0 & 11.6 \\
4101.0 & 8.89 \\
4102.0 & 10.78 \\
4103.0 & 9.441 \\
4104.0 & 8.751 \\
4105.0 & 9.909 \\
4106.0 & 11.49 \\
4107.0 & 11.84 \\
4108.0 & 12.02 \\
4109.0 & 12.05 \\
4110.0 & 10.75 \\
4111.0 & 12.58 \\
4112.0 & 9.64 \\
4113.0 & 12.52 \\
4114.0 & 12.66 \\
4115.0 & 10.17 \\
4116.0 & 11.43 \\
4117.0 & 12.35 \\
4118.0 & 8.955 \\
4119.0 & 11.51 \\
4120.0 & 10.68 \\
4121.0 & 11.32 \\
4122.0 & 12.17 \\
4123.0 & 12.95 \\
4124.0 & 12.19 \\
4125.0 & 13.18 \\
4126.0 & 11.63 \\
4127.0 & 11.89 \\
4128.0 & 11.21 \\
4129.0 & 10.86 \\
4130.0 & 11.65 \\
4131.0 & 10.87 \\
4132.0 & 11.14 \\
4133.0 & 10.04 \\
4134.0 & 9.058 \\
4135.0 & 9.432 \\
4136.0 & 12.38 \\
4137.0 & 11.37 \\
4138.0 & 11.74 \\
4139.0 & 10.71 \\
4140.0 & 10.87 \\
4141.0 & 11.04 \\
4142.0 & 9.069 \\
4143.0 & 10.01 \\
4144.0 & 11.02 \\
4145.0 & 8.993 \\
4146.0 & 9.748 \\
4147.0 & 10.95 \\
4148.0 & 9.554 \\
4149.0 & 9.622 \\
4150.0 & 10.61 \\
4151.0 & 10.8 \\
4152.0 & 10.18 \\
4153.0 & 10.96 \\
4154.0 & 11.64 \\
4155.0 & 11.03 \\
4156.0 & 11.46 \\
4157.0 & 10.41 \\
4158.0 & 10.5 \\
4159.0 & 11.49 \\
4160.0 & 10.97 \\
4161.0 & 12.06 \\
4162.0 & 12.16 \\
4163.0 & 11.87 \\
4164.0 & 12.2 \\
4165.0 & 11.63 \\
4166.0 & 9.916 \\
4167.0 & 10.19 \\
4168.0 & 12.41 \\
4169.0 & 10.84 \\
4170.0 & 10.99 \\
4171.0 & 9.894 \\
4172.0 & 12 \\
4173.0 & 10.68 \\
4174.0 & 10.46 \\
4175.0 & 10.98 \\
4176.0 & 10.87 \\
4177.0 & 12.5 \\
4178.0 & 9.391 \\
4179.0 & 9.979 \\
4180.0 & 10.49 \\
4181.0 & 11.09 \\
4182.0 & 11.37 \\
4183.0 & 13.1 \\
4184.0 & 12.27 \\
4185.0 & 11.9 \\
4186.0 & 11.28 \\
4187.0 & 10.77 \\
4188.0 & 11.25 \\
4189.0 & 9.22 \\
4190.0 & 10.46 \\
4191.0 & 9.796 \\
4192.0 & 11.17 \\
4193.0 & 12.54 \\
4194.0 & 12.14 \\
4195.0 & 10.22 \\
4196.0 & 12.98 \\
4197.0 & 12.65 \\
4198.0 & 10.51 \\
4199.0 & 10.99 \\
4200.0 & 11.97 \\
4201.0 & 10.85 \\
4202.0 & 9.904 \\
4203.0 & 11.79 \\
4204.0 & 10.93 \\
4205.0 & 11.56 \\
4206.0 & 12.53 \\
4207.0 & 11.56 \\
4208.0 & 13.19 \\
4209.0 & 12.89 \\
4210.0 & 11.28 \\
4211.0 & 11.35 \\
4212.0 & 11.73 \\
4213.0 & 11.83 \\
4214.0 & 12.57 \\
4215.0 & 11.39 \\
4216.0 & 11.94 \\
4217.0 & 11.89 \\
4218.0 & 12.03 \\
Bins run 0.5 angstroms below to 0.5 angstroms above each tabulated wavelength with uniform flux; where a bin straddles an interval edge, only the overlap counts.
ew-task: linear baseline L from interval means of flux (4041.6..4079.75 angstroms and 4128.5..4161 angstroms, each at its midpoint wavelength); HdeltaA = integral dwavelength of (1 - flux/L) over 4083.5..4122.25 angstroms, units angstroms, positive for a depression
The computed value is -3.3 angstroms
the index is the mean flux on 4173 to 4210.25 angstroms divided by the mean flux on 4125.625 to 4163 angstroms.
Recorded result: 1.05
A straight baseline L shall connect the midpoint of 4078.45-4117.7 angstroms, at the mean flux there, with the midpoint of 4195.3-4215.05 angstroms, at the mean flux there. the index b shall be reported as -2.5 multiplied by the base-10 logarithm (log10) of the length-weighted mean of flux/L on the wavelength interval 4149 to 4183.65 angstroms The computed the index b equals 0.06 mag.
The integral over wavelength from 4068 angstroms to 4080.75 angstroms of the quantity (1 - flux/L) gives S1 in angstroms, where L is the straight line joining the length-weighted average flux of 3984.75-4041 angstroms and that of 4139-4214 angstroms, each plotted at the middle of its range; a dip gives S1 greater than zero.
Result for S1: 0.6 angstroms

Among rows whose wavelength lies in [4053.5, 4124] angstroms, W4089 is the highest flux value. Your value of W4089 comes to 14.61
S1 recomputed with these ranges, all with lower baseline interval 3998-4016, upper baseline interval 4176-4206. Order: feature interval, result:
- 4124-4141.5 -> 0.24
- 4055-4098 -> -0.38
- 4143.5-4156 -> 0.91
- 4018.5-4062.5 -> 0.66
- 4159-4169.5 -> -0.15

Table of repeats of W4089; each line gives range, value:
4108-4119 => 12.66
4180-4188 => 13.1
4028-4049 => 13.51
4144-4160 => 11.64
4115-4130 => 13.18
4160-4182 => 12.5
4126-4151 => 12.38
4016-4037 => 13.3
